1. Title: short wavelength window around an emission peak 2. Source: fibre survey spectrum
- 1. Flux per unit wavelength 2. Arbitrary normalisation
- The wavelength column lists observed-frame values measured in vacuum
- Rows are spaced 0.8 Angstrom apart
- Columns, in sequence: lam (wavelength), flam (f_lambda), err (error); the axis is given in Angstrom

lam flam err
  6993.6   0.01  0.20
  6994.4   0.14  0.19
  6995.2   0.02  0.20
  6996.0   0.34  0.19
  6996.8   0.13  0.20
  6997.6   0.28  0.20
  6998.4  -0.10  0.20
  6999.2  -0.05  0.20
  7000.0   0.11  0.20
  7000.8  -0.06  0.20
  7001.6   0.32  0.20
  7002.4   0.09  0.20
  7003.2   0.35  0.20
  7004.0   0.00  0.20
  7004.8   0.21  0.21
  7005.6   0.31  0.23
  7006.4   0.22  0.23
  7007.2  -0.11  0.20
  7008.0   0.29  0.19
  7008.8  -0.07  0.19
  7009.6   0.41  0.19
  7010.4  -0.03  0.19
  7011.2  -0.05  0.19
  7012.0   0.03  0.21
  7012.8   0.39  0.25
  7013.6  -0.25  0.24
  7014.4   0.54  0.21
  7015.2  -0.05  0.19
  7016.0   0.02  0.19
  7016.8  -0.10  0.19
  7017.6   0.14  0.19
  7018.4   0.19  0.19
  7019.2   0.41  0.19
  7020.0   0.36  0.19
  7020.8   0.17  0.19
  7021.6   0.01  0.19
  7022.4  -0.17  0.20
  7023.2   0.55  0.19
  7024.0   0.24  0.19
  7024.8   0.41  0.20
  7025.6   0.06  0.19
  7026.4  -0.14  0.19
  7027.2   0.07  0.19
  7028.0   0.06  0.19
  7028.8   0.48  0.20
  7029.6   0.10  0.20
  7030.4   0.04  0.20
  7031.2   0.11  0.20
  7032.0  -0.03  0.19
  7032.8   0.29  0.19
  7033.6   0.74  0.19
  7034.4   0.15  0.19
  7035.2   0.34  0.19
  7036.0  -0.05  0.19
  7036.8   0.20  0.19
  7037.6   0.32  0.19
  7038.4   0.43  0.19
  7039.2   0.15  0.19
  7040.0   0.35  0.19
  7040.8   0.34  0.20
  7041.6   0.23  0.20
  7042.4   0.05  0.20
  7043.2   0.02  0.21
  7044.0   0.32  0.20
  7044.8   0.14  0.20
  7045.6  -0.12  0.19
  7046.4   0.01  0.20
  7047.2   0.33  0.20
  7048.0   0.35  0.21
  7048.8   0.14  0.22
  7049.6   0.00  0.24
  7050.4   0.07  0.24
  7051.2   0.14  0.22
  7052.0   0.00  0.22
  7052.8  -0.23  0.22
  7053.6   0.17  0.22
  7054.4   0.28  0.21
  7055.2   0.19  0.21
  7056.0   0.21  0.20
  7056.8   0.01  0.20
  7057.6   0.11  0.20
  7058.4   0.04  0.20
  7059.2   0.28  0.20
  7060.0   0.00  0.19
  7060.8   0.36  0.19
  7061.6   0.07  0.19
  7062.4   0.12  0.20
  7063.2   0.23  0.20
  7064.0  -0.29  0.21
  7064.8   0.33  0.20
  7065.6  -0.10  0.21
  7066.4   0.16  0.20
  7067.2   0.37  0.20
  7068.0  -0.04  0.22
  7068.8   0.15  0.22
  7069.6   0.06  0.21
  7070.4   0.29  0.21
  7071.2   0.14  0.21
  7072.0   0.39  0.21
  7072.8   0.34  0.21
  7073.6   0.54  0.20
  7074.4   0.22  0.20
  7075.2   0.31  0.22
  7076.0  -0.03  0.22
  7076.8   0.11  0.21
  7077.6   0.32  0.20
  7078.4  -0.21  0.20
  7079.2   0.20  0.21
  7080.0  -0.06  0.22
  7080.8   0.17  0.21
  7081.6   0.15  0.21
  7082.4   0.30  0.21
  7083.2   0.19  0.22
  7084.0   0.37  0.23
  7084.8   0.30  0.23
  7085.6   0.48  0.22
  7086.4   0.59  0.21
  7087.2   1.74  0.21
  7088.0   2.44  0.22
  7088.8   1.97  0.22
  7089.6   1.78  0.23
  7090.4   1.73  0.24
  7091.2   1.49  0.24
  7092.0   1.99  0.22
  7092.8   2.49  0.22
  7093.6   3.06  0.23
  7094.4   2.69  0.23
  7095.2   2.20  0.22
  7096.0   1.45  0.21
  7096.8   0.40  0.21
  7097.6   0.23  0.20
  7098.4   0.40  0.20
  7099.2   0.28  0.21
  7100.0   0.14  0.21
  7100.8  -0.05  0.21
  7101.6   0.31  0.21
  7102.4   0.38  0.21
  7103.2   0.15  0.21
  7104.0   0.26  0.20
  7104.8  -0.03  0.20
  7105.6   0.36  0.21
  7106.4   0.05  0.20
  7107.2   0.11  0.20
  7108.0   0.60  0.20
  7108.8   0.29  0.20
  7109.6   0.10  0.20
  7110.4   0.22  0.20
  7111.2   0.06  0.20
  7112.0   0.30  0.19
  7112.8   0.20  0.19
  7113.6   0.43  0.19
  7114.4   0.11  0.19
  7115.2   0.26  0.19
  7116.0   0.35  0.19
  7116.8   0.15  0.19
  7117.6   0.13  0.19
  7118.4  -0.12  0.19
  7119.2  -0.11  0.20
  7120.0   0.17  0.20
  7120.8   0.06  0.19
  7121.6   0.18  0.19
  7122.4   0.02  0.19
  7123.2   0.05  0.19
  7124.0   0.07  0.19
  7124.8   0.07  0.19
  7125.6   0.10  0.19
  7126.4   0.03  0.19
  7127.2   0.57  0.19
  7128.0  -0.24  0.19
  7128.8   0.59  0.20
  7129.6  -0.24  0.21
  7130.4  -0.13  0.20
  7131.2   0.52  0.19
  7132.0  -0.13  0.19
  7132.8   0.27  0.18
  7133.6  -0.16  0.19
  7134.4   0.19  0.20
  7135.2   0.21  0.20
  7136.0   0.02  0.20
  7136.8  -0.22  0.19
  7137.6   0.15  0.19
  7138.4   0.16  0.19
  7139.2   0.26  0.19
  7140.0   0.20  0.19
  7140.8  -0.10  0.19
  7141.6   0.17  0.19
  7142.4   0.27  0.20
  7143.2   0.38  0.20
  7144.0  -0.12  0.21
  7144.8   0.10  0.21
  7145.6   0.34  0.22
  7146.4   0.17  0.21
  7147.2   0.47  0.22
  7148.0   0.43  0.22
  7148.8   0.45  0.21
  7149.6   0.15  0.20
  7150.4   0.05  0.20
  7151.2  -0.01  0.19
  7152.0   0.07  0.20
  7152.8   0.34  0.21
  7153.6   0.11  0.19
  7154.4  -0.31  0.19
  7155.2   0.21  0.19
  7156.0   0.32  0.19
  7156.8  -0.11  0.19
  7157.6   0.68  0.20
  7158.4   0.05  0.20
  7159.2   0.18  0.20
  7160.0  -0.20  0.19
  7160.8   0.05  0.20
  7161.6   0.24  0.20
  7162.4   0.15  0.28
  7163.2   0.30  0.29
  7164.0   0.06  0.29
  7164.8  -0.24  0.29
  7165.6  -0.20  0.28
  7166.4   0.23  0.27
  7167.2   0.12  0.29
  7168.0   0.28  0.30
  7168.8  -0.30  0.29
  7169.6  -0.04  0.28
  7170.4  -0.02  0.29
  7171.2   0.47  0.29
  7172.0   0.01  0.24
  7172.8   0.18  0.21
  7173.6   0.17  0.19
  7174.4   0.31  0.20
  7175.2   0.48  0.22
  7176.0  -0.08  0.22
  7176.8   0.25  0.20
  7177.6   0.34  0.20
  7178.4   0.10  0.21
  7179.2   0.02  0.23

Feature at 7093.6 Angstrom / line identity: [O II] 3727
